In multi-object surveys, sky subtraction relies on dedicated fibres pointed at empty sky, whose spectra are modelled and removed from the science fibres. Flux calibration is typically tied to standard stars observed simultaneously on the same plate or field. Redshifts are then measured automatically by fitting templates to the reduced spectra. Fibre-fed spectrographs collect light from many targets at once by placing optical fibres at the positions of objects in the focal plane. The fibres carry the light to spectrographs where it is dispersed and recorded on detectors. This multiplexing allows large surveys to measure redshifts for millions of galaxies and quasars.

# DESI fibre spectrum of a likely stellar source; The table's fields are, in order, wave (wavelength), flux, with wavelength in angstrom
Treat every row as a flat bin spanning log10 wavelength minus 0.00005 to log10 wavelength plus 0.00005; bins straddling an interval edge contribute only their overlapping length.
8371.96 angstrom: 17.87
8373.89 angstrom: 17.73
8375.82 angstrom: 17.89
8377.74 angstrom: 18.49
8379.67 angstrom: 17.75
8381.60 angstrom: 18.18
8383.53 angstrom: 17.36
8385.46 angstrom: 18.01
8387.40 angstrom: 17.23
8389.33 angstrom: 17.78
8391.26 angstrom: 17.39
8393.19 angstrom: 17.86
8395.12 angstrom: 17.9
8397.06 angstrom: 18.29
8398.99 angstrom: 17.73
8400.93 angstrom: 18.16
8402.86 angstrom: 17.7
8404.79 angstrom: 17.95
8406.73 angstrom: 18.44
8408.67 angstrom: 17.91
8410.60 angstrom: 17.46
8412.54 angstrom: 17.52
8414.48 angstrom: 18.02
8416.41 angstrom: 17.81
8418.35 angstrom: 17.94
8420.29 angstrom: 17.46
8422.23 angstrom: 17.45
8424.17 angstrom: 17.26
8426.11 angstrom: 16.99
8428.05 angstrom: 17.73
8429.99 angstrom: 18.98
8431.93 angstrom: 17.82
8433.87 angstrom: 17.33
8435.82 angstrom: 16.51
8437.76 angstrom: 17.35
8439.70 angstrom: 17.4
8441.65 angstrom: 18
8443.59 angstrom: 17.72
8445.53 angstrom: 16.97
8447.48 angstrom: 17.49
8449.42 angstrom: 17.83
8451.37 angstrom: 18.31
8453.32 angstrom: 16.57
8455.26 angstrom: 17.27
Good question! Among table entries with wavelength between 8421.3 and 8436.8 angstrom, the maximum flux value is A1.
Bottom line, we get 18.98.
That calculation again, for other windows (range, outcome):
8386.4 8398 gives 18.29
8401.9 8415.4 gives 18.44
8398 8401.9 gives 18.16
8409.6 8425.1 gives 18.02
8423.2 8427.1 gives 17.26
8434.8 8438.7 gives 17.35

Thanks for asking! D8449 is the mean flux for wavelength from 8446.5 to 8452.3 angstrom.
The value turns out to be 17.9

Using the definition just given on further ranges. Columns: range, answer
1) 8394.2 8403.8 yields 17.9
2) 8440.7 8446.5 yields 17.6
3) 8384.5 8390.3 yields 17.7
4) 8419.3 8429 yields 17.4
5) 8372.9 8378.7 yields 18.1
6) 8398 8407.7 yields 18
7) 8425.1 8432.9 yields 17.9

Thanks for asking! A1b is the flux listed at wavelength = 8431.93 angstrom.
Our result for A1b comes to 17.82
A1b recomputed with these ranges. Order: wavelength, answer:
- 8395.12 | 17.9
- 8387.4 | 17.23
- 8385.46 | 18.01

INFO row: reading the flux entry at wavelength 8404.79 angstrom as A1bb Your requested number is 17.95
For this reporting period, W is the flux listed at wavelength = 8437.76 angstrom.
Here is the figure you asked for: 17.35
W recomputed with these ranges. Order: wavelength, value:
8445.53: 16.97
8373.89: 17.73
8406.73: 18.44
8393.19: 17.86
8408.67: 17.91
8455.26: 17.27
